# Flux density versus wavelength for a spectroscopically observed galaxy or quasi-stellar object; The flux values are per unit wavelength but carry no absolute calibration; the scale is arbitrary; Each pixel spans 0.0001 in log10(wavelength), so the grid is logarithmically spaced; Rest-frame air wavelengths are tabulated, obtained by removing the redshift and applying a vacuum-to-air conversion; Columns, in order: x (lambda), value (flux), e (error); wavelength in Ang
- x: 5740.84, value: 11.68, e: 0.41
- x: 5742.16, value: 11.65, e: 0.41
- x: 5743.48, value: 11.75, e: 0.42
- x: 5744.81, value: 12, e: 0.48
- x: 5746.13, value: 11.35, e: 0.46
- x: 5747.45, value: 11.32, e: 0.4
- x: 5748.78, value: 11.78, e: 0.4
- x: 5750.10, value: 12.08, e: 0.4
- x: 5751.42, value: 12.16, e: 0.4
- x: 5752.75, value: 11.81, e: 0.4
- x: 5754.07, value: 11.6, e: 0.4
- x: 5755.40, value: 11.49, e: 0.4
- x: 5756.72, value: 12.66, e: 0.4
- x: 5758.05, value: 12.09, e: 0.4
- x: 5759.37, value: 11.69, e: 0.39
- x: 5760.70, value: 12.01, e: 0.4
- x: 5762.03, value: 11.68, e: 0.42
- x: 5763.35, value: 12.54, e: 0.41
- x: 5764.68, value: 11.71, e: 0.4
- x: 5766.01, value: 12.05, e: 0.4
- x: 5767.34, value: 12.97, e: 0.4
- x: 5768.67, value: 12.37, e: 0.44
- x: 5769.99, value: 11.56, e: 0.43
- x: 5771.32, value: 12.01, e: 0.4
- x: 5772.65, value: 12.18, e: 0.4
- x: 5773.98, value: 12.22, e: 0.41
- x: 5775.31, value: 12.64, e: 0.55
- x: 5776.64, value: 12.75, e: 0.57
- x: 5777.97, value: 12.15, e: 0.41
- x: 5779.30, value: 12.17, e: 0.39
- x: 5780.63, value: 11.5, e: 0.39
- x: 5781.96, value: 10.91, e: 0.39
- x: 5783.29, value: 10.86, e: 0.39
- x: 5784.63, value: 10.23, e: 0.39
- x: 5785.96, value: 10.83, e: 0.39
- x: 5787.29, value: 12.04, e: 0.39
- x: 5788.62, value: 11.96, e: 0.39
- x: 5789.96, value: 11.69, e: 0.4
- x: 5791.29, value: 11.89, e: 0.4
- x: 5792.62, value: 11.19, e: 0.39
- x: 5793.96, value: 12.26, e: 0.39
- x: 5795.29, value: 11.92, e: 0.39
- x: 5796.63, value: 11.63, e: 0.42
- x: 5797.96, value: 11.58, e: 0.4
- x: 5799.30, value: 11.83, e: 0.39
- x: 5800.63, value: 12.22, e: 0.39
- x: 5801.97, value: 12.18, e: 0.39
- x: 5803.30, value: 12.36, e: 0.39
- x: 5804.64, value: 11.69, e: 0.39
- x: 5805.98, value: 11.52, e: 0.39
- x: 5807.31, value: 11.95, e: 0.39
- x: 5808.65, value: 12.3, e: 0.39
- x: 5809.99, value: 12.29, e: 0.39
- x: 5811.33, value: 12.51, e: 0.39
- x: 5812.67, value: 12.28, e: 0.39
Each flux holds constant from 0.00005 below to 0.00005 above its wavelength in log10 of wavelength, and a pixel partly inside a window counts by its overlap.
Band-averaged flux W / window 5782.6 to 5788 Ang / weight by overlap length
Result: 11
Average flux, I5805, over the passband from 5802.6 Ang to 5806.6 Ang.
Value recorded 11.9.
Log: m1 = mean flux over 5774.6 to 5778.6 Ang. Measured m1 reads 12.5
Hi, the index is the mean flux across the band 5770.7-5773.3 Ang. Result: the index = 12.1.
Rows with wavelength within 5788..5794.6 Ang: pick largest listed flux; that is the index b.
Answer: 12.26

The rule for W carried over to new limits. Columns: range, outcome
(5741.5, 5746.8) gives 11.7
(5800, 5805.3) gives 12.1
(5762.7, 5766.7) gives 12.1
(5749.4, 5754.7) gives 11.9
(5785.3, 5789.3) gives 11.6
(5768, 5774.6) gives 12.1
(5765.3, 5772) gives 12.2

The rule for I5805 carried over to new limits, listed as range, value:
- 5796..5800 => 11.7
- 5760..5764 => 12.1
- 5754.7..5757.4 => 12.1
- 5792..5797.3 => 11.7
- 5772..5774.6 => 12.2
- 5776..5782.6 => 11.9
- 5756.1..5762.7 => 12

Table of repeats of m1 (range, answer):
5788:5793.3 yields 11.7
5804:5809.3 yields 11.9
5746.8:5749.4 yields 11.5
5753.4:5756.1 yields 11.6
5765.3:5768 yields 12.5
